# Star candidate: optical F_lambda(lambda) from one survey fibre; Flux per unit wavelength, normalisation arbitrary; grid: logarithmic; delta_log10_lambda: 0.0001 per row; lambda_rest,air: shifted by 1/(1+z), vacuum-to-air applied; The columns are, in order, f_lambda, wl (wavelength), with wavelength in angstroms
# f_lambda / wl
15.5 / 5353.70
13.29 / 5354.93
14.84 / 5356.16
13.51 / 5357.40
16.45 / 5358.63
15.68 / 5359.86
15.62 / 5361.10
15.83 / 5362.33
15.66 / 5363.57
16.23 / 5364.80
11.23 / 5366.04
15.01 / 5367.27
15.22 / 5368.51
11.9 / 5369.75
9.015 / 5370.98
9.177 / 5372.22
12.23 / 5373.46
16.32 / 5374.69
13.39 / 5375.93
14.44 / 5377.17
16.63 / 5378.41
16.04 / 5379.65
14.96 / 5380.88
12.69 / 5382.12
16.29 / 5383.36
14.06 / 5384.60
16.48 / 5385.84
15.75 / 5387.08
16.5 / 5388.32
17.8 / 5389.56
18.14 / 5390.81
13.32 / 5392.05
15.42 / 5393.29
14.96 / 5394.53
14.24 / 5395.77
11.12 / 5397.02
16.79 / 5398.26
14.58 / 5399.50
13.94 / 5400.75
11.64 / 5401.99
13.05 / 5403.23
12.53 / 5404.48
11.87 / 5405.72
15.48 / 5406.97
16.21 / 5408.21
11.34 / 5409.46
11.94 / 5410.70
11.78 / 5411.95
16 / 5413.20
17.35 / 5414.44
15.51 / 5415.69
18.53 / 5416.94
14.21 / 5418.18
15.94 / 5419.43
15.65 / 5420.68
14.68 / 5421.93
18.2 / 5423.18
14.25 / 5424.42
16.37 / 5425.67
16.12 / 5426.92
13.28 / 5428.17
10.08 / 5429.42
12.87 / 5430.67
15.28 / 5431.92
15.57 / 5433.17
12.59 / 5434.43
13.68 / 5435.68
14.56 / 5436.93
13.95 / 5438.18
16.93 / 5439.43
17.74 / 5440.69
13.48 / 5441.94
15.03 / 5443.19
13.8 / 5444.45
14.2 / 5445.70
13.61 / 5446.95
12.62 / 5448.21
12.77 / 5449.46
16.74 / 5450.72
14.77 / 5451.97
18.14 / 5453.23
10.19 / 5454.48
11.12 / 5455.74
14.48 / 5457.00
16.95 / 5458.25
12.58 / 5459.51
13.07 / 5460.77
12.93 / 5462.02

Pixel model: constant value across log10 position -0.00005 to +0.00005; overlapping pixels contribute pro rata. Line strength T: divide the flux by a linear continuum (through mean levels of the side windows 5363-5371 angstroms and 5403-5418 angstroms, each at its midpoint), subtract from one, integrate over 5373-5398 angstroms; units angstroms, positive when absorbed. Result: -1.9 angstroms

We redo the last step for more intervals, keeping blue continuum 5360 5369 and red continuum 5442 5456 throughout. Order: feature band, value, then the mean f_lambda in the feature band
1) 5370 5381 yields 1.0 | 13.5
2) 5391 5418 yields 0.5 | 14.2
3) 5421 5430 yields -0.3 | 14.8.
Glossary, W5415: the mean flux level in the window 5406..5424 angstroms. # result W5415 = 15.1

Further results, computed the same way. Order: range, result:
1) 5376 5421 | 14.8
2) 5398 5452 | 14.5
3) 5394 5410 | 13.7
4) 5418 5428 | 15.6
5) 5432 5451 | 14.5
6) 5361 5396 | 14.6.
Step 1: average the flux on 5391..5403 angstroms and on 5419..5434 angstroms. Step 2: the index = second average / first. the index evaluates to 1.0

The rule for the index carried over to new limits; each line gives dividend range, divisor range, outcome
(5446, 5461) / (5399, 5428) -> 0.95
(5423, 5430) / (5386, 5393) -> 0.89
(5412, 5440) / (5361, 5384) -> 1.07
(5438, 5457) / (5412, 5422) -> 0.91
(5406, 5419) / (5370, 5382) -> 1.09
